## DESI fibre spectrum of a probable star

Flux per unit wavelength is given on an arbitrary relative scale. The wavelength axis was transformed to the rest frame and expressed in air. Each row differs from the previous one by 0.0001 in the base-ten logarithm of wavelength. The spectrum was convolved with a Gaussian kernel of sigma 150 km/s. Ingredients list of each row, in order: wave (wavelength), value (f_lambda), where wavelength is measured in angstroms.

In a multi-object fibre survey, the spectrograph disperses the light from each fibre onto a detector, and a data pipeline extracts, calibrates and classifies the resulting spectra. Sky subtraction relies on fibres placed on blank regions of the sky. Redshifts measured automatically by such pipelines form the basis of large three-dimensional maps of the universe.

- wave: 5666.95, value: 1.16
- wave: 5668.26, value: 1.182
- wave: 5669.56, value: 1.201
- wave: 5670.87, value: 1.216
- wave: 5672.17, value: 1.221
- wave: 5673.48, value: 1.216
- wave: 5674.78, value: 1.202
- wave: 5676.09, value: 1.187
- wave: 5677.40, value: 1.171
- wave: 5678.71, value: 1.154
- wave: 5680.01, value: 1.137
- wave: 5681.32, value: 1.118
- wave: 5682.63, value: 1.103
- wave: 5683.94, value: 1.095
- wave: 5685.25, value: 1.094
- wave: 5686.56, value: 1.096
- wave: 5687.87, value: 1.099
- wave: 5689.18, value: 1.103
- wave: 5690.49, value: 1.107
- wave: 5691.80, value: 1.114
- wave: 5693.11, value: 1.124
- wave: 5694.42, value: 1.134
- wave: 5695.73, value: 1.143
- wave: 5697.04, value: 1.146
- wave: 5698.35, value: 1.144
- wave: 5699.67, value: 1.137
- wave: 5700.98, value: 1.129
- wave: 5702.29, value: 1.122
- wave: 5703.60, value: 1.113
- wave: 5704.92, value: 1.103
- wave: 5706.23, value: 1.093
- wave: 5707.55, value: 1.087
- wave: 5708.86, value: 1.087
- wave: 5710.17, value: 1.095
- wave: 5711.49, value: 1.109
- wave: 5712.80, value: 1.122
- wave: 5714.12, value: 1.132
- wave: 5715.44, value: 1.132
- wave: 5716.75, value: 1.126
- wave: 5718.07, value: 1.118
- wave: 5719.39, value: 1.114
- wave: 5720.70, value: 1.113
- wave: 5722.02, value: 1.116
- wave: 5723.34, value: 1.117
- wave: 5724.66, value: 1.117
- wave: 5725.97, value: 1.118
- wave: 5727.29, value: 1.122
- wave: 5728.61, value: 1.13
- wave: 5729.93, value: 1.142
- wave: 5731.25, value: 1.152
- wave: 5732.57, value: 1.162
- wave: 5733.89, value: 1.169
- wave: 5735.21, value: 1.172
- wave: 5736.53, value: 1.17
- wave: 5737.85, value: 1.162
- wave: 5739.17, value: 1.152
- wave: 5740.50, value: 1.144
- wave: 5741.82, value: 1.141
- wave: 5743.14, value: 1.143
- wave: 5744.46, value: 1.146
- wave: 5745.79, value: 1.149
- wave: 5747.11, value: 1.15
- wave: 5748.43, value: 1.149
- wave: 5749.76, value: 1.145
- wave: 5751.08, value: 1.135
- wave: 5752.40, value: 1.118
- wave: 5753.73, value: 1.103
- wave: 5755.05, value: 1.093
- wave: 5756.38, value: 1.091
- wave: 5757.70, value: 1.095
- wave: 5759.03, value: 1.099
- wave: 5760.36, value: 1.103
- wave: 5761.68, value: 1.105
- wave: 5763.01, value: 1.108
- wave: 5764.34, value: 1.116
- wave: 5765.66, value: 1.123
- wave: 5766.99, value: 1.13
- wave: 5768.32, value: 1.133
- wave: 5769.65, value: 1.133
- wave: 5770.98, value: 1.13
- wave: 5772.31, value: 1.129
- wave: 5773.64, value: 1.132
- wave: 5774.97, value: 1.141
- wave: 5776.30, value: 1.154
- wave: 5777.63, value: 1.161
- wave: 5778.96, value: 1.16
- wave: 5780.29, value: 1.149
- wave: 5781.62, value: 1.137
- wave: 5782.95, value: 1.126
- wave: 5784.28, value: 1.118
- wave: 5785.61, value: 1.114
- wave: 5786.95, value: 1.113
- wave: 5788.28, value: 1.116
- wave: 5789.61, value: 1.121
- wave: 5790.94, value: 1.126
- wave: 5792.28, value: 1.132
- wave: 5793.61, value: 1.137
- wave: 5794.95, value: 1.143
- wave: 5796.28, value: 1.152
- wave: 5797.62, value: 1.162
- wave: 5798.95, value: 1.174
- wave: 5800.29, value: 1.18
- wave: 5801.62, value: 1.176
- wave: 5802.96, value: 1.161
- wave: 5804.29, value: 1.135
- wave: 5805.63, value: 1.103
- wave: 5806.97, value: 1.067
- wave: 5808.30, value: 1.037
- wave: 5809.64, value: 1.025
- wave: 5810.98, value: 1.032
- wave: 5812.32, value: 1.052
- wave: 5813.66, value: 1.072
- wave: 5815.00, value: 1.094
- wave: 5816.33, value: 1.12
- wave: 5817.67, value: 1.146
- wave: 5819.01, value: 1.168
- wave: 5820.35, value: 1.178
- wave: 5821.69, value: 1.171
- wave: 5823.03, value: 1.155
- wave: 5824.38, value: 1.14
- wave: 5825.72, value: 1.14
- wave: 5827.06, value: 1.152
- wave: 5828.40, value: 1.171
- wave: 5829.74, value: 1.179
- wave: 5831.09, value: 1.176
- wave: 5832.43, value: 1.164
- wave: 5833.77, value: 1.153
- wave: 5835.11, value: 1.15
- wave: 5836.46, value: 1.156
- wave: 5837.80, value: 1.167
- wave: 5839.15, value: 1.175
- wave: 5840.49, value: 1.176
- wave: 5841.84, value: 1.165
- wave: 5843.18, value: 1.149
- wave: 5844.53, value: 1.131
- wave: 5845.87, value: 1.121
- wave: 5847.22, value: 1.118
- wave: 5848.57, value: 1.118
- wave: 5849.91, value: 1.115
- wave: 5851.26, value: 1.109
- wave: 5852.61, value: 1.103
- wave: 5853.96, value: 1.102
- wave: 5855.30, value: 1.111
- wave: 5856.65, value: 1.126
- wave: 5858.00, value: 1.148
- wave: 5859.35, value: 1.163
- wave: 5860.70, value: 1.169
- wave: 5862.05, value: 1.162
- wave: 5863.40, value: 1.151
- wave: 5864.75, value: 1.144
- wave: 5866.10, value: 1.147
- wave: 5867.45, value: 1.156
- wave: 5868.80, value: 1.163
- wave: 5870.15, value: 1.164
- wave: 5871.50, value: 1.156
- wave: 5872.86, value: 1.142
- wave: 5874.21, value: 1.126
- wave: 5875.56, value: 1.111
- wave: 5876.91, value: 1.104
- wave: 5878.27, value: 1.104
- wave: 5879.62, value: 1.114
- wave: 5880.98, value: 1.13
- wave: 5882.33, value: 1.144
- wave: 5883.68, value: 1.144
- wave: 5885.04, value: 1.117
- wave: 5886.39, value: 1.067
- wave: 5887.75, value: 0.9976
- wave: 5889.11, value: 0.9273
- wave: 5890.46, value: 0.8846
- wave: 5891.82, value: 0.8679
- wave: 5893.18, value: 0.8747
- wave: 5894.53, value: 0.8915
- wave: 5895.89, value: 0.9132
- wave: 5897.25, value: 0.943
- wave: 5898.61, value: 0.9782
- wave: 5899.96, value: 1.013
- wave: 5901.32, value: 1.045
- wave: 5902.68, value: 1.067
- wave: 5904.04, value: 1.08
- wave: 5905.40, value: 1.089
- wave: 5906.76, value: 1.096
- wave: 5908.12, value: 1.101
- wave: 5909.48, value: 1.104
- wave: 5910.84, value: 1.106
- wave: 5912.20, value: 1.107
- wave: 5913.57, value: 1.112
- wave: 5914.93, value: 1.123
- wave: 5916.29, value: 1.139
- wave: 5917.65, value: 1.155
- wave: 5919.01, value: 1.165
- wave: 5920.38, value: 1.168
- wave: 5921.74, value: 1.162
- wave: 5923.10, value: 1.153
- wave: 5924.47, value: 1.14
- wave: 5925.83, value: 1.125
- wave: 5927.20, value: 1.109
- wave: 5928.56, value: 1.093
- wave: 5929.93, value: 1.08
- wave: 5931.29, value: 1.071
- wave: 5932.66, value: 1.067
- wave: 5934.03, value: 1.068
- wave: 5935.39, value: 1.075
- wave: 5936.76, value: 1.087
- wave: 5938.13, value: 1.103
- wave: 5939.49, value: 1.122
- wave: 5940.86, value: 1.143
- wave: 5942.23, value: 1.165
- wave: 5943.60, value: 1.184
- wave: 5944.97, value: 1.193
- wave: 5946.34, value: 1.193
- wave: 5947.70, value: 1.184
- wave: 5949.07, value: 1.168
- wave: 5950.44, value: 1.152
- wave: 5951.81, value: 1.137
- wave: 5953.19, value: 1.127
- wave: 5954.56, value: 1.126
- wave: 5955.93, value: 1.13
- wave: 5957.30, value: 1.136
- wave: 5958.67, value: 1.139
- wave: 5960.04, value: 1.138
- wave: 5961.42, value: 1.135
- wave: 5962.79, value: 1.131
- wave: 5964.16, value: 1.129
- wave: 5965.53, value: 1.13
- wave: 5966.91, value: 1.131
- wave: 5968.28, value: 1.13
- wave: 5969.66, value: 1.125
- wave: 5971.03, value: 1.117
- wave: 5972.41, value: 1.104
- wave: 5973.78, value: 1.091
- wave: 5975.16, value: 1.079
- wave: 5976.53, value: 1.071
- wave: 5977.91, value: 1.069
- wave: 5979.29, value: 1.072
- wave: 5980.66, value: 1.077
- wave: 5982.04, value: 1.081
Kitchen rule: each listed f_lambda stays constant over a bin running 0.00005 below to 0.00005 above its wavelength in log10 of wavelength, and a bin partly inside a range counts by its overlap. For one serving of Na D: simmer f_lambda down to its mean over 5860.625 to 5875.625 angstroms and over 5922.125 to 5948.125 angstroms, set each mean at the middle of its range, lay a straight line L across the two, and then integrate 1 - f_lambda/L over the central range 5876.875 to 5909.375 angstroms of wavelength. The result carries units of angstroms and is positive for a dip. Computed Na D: 3.19 angstroms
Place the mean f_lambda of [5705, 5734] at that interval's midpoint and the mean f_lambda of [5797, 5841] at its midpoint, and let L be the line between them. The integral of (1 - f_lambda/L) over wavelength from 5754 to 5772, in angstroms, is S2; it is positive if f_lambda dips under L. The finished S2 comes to 0.2 angstroms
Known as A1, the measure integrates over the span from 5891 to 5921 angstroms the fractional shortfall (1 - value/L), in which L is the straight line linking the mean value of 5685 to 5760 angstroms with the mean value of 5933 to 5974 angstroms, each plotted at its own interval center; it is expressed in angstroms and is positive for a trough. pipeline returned 2.1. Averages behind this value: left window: 1.13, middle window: 1.05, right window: 1.13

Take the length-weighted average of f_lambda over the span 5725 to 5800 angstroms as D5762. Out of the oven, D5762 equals 1.13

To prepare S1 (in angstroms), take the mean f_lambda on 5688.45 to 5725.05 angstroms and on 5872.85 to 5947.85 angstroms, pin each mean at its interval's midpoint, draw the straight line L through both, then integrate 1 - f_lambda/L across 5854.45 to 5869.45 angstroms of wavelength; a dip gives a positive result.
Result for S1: -0.8 angstroms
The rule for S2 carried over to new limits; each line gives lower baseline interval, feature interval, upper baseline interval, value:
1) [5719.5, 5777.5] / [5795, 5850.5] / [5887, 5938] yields -1.9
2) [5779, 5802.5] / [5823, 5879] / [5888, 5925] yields -2.5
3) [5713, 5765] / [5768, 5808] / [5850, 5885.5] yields -0.2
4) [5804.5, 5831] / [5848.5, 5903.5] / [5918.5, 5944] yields 2.0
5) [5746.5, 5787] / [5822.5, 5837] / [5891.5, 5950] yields -0.6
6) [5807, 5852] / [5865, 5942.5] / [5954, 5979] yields 2.7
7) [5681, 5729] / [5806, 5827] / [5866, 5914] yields -0.5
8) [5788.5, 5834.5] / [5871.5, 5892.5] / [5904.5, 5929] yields 1.1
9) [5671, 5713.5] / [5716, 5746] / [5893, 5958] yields -0.4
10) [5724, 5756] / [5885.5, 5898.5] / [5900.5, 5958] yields 2.2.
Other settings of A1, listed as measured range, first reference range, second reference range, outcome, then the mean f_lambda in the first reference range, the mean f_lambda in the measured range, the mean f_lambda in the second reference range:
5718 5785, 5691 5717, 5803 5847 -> -0.45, 1.12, 1.13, 1.13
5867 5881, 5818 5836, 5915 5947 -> 0.15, 1.16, 1.13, 1.13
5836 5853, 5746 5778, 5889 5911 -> -1.46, 1.12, 1.14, 0.999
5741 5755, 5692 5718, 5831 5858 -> -0.13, 1.12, 1.14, 1.14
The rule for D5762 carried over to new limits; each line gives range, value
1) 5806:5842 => 1.13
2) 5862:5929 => 1.08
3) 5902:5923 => 1.12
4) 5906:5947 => 1.12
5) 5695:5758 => 1.13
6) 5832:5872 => 1.14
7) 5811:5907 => 1.1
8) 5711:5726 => 1.12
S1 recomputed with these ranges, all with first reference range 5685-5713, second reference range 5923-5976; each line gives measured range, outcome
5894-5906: 1.3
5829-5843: -0.6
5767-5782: -0.3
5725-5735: -0.2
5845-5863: -0.1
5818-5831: -0.5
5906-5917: 0.1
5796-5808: -0.2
